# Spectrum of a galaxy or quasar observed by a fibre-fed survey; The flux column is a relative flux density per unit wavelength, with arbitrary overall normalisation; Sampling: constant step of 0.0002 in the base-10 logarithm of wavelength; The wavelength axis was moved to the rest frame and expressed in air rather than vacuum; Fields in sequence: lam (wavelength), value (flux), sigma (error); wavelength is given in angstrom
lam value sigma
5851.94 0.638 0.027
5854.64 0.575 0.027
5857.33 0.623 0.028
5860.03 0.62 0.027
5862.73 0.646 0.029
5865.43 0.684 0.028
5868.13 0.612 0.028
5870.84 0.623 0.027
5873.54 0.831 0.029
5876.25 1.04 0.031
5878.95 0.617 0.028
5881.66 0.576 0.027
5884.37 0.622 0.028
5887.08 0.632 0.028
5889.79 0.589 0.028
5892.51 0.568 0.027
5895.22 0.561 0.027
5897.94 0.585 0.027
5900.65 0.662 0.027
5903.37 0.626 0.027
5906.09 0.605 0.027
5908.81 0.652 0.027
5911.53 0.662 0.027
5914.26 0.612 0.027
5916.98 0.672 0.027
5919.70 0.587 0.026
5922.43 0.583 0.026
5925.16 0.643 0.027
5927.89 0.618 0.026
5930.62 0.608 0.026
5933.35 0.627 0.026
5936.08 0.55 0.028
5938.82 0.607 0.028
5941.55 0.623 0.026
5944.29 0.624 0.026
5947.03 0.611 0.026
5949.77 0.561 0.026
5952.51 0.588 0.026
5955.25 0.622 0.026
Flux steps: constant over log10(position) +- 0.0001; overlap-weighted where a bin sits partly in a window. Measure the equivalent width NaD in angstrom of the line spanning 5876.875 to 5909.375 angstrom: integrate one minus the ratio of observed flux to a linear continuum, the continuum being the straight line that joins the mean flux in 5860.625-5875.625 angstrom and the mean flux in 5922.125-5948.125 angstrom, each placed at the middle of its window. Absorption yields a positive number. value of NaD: 2.3 angstrom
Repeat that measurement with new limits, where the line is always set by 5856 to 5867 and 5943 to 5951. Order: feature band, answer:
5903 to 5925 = -0.36 angstrom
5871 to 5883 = -2.21 angstrom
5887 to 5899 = 0.85 angstrom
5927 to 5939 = 0.10 angstrom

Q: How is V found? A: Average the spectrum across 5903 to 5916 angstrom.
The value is 0.633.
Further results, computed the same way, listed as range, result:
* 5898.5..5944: 0.621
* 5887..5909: 0.605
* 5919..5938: 0.603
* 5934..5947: 0.603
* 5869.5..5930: 0.643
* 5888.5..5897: 0.573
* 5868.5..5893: 0.678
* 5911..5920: 0.636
